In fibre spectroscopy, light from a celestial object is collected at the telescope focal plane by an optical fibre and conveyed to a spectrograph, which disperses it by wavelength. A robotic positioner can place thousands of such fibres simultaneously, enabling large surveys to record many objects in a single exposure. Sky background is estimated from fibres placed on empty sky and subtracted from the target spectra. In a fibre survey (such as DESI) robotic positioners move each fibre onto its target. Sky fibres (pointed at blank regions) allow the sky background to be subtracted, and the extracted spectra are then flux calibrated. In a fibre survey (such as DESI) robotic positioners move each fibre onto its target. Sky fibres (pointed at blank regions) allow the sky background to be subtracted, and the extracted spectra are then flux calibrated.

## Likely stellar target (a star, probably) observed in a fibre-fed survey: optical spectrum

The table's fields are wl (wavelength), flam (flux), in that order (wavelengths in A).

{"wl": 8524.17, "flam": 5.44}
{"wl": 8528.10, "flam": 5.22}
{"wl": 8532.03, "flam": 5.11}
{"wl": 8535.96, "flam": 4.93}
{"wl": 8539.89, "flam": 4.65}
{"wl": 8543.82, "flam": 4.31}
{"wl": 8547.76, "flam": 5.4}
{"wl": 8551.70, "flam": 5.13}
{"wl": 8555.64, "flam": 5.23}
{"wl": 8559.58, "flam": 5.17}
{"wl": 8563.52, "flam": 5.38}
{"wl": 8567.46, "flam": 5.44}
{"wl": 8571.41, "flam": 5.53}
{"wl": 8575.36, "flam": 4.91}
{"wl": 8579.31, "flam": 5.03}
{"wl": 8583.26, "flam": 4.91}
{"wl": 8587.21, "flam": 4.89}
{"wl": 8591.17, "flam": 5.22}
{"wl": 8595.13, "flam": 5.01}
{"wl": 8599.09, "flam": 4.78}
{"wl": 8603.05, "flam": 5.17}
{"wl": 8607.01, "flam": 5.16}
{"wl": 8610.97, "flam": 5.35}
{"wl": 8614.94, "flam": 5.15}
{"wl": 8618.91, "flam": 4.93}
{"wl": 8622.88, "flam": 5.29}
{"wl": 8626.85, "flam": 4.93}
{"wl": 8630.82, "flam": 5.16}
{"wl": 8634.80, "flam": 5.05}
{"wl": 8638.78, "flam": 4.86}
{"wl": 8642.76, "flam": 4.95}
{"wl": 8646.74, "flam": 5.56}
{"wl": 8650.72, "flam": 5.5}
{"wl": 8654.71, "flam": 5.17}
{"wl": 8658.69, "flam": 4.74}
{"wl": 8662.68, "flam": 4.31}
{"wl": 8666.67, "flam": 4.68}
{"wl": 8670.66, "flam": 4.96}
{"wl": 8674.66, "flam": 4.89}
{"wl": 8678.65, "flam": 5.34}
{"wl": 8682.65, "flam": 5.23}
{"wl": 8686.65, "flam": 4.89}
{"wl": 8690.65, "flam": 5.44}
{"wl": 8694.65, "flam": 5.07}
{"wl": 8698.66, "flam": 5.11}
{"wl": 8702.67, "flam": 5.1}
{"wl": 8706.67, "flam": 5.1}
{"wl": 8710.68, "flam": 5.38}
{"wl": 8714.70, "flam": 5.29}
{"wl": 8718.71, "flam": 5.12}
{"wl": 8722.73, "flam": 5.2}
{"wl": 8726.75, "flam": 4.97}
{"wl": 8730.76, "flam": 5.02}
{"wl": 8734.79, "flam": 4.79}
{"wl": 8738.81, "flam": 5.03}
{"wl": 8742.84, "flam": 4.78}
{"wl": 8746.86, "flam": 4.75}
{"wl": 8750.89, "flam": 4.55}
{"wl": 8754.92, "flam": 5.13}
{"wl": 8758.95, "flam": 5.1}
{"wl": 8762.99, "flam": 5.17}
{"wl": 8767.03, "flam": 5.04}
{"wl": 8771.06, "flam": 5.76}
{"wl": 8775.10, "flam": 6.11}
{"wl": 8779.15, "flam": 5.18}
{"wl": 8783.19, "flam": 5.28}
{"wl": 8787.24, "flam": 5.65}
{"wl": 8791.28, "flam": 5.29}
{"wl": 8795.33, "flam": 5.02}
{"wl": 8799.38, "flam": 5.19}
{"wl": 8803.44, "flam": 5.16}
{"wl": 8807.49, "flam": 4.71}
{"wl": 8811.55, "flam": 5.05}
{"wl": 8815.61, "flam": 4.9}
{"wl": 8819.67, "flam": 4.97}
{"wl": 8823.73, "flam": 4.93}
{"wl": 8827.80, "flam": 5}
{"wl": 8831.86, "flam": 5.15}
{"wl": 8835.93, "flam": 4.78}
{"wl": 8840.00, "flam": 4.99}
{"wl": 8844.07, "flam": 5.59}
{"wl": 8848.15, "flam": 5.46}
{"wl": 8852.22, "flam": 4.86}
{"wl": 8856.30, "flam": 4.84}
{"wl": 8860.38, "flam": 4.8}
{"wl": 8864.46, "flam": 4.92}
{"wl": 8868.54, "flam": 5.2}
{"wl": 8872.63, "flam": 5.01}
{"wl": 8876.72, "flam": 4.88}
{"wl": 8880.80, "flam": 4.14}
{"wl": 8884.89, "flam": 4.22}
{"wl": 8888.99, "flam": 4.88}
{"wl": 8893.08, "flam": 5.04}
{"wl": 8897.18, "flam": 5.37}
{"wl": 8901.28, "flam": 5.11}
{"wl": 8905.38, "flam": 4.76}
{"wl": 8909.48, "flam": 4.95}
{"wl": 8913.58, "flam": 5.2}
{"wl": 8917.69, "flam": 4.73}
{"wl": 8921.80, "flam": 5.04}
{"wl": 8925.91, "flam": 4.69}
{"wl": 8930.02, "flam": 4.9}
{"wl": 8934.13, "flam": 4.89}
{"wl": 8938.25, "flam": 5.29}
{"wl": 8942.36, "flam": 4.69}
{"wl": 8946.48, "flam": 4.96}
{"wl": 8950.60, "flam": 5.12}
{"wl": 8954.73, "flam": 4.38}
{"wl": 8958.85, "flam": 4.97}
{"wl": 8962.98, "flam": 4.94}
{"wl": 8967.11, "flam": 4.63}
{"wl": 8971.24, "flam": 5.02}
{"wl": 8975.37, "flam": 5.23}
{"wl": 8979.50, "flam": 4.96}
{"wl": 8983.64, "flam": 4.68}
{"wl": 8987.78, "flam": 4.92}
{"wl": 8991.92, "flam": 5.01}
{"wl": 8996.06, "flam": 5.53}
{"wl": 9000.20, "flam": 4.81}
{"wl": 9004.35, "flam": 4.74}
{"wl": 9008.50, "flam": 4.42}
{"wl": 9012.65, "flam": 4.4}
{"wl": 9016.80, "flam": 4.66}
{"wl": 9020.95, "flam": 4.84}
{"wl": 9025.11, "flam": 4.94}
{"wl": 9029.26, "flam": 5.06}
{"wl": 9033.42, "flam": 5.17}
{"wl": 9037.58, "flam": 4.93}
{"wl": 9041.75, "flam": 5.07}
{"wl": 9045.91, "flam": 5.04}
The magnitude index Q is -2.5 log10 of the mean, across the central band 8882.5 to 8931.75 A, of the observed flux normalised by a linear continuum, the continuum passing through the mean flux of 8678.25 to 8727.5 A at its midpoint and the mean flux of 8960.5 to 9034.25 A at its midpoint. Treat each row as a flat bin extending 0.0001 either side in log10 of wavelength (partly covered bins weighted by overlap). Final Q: 0.02 mag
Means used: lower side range 5.17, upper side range 4.88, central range 4.9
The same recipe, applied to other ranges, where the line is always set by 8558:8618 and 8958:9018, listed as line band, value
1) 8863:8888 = 0.05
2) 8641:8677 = 0.02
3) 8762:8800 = -0.08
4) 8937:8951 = -0.02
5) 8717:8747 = 0.01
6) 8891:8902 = -0.05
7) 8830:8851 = -0.05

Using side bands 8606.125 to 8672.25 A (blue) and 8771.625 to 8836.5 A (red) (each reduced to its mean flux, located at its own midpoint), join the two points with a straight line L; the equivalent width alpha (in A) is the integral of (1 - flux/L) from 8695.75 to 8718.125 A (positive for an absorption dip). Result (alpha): -0.4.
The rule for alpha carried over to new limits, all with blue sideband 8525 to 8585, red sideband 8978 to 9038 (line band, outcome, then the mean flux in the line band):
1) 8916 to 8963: 0.20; 4.88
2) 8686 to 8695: -0.27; 5.18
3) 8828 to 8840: -0.04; 4.98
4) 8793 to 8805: -0.37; 5.12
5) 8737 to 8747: 0.27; 4.87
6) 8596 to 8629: -0.16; 5.09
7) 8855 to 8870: 0.02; 4.94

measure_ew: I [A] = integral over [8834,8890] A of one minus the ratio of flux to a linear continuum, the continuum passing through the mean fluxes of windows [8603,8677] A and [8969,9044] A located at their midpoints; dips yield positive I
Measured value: 0.7 A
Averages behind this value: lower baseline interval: 5.04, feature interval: 4.9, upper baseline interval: 4.91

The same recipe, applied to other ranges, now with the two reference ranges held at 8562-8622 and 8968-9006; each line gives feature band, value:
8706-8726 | -0.5 A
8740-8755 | 0.9 A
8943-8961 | 0.5 A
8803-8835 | 0.5 A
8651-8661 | 0.1 A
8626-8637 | 0.1 A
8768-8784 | -1.6 A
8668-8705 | -0.1 A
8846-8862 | 0.1 A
